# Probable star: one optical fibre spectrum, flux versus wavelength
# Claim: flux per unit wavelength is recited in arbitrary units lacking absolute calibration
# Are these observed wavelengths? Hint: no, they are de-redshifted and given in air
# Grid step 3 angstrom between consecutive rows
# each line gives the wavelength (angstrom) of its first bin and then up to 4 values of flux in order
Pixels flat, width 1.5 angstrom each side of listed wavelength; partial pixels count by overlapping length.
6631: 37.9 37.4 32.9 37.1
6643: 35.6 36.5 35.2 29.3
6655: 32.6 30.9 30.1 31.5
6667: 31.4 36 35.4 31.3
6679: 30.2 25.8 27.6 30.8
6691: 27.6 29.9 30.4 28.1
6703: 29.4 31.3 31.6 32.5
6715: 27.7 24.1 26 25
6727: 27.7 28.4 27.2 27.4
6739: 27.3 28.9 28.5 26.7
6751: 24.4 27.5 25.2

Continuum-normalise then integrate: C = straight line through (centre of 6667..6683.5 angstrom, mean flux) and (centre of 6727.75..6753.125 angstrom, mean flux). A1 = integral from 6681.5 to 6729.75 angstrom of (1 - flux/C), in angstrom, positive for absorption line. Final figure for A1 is 1.9 angstrom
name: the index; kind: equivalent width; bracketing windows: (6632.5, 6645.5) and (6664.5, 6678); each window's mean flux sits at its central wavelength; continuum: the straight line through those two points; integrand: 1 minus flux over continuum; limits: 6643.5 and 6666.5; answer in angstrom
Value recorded 1.4 angstrom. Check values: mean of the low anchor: 35.8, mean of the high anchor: 33.3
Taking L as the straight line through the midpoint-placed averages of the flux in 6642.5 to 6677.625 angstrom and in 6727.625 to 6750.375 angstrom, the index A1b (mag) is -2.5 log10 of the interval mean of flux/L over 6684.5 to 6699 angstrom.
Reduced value 0.05 mag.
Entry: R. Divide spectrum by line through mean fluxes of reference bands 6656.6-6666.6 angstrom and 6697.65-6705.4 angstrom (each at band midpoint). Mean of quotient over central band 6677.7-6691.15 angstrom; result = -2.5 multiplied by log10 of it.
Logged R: 0.06 mag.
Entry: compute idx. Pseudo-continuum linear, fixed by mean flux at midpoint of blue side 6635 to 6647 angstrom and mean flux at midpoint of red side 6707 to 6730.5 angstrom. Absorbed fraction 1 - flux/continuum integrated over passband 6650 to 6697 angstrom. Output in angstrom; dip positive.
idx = 2.4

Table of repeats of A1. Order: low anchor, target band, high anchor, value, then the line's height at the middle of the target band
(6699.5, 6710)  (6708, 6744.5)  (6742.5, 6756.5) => 1.0 angstrom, 28.6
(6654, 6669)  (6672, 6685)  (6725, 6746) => 0.2 angstrom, 30.6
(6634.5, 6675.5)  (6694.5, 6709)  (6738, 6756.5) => 0.1 angstrom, 30.2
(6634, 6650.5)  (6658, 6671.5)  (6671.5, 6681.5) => 0.4 angstrom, 33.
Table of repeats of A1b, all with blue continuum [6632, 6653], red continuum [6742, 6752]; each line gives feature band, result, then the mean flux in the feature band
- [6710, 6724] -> 0.07 mag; 27.4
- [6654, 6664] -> 0.09 mag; 31.2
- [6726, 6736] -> 0.02 mag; 27.7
